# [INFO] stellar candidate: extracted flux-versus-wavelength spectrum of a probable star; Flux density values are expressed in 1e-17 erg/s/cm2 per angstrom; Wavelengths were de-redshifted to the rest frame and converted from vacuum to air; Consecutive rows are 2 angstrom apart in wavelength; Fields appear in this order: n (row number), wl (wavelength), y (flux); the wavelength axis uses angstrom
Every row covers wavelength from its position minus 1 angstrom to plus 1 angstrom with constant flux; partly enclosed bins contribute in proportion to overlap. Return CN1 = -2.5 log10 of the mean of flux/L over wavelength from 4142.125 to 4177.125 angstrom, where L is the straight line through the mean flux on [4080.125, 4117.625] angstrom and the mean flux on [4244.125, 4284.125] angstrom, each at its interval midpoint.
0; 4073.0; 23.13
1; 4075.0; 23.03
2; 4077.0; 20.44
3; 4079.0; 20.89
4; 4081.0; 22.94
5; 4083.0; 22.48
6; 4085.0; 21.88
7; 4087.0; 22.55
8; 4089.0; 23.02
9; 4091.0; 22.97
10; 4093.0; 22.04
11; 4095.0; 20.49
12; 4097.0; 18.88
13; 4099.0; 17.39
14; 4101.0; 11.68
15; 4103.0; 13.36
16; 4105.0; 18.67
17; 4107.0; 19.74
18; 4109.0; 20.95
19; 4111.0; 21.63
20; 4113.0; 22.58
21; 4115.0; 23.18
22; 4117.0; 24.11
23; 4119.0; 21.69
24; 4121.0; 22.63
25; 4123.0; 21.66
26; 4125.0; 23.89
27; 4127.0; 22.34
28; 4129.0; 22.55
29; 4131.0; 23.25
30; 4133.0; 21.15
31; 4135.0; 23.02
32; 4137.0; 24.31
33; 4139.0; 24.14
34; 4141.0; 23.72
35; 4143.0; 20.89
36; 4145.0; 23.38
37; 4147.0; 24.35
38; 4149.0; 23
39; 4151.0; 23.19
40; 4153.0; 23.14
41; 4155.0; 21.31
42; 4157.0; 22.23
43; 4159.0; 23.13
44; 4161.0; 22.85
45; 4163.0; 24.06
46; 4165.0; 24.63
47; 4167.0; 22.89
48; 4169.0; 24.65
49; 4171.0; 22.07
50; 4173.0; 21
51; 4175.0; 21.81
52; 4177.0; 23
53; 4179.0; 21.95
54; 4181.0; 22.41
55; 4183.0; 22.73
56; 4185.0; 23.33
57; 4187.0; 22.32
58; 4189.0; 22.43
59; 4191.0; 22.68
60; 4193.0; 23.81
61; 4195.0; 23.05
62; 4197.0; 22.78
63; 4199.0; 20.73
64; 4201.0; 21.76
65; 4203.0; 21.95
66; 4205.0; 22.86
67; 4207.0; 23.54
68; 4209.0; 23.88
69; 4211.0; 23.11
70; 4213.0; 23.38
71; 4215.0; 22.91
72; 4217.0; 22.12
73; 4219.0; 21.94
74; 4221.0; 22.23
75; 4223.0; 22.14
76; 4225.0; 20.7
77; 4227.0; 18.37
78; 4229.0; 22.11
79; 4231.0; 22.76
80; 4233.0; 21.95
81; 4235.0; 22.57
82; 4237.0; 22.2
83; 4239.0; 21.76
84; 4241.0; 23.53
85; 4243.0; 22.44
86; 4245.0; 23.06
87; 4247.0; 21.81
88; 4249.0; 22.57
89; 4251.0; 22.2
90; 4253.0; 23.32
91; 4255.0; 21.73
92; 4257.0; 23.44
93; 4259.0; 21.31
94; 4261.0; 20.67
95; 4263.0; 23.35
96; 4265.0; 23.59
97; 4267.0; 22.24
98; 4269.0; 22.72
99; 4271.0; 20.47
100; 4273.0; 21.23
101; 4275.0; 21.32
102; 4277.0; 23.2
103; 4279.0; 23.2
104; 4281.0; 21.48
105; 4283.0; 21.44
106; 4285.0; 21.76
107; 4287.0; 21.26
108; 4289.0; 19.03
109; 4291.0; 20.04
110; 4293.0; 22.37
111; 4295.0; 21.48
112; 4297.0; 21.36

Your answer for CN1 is -0.086 mag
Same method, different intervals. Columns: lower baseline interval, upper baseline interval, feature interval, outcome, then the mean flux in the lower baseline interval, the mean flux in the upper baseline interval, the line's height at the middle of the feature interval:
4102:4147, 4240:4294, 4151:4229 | -0.03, 22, 22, 22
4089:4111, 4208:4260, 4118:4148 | -0.16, 19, 22.3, 19.8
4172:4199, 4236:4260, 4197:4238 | 0.01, 22.5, 22.4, 22.5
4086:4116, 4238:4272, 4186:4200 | -0.06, 19.9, 22.4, 21.4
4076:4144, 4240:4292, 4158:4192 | -0.06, 21.4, 22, 21.6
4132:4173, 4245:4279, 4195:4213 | 0.00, 23.1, 22.3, 22.7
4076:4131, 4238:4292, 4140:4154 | -0.09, 21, 22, 21.3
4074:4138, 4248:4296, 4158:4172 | -0.09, 21.3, 21.9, 21.5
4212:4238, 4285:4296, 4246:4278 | -0.04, 22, 20.9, 21.4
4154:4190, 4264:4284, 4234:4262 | 0.00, 22.7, 22.1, 22.2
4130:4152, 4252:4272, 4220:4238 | 0.04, 23.1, 22.3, 22.5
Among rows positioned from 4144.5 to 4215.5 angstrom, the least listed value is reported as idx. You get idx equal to 20.73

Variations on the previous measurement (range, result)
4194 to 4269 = 18.37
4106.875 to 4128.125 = 19.74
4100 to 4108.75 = 11.68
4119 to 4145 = 20.89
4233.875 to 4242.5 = 21.76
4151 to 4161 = 21.31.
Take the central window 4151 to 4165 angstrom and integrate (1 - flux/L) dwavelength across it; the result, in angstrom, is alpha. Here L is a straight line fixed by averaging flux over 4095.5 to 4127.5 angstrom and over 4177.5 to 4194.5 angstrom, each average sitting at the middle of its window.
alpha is -0.74 angstrom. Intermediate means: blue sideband 20.2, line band 22.9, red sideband 22.7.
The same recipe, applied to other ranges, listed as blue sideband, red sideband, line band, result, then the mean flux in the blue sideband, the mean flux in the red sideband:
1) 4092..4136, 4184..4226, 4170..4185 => -0.1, 20.8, 22.6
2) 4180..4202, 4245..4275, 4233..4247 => -0.1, 22.5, 22.2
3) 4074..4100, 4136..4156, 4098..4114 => 2.7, 21.5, 23.1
